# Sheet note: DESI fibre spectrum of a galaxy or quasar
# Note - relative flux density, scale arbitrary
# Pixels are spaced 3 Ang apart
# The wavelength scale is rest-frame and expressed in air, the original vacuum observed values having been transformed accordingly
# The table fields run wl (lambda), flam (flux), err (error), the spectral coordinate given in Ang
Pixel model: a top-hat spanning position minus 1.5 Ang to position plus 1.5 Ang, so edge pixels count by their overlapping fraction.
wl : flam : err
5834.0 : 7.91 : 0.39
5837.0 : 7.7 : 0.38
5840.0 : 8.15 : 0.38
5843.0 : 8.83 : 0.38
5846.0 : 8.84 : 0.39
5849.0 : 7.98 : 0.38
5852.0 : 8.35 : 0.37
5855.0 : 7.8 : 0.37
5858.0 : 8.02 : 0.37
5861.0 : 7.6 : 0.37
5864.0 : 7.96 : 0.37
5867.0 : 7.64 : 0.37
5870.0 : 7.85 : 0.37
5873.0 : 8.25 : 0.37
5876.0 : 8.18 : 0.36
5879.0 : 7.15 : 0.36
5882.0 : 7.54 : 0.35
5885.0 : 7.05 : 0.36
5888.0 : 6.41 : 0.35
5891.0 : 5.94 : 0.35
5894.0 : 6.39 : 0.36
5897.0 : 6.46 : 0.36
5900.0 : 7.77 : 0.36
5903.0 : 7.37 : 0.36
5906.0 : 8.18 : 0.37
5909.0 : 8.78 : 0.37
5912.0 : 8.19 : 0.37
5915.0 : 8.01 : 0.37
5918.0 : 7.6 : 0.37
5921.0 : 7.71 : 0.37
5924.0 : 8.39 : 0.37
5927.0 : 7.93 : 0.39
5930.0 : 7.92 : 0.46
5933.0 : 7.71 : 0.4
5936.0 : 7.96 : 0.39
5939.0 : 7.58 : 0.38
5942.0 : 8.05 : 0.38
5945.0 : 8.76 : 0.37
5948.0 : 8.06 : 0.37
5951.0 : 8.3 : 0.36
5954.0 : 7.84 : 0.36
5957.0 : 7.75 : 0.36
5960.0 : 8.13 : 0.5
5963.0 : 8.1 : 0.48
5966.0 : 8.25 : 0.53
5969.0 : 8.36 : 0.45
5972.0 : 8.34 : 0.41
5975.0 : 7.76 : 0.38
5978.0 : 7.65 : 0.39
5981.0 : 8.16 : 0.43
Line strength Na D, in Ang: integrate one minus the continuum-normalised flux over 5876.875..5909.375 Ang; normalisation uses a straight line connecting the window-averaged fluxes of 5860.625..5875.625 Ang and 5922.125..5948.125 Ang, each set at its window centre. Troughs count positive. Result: 3.28 Ang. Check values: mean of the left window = 7.9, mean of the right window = 8.03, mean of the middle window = 7.15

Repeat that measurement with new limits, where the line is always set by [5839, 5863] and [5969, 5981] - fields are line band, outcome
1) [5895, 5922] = 1.1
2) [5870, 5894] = 2.8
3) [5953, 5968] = 0.0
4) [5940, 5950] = -0.3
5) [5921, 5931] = 0.1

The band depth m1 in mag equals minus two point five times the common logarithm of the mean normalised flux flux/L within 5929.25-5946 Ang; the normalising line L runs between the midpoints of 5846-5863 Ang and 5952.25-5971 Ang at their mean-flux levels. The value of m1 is 0.01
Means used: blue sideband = 8.03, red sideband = 8.08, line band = 7.98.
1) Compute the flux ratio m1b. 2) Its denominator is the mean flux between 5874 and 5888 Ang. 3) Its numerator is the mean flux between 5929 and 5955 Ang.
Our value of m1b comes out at 1.1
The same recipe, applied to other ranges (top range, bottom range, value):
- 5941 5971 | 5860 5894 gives 1.11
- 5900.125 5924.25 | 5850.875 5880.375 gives 1.02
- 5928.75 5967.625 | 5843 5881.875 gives 1.01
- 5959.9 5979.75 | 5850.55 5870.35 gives 1.02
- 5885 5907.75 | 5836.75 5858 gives 0.84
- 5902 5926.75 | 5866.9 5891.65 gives 1.09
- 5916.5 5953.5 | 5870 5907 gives 1.10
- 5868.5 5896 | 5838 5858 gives 0.87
